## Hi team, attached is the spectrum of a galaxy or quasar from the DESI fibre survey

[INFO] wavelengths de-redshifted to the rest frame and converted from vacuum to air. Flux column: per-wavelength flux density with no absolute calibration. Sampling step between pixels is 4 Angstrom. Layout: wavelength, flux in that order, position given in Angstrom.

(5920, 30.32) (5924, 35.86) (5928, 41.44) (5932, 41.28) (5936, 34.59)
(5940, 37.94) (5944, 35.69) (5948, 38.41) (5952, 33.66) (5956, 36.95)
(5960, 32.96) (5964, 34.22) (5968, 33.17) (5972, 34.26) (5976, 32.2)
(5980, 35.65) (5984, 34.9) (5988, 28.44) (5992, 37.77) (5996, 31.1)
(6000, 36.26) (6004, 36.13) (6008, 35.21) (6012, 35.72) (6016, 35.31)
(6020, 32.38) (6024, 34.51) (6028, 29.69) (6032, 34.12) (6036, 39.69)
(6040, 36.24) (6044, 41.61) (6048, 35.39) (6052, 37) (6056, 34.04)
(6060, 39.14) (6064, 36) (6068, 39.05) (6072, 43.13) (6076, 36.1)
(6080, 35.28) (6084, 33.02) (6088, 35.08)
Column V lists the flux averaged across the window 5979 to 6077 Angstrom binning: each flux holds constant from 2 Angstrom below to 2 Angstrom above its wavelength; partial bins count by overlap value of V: 35.8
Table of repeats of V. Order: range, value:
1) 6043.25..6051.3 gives 37.8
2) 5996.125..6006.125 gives 35.2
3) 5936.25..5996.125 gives 34.6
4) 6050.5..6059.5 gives 36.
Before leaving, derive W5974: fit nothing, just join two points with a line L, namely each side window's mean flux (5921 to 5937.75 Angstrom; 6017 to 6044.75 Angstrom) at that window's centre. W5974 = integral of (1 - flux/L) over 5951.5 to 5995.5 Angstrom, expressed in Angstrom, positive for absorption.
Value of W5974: 3.3 Angstrom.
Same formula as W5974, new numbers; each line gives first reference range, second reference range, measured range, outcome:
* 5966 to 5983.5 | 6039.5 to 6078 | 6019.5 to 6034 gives 1.4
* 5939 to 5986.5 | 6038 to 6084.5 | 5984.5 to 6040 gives 2.6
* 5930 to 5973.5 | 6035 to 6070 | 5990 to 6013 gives 0.8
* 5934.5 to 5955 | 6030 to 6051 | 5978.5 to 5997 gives 1.5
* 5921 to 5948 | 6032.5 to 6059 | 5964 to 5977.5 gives 1.5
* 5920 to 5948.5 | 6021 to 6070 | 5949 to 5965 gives 1.0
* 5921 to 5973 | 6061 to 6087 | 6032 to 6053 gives -0.5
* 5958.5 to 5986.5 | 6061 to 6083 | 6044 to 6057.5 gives 0.2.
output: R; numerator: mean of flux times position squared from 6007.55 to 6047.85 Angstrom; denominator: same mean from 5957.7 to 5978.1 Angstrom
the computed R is 1.1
